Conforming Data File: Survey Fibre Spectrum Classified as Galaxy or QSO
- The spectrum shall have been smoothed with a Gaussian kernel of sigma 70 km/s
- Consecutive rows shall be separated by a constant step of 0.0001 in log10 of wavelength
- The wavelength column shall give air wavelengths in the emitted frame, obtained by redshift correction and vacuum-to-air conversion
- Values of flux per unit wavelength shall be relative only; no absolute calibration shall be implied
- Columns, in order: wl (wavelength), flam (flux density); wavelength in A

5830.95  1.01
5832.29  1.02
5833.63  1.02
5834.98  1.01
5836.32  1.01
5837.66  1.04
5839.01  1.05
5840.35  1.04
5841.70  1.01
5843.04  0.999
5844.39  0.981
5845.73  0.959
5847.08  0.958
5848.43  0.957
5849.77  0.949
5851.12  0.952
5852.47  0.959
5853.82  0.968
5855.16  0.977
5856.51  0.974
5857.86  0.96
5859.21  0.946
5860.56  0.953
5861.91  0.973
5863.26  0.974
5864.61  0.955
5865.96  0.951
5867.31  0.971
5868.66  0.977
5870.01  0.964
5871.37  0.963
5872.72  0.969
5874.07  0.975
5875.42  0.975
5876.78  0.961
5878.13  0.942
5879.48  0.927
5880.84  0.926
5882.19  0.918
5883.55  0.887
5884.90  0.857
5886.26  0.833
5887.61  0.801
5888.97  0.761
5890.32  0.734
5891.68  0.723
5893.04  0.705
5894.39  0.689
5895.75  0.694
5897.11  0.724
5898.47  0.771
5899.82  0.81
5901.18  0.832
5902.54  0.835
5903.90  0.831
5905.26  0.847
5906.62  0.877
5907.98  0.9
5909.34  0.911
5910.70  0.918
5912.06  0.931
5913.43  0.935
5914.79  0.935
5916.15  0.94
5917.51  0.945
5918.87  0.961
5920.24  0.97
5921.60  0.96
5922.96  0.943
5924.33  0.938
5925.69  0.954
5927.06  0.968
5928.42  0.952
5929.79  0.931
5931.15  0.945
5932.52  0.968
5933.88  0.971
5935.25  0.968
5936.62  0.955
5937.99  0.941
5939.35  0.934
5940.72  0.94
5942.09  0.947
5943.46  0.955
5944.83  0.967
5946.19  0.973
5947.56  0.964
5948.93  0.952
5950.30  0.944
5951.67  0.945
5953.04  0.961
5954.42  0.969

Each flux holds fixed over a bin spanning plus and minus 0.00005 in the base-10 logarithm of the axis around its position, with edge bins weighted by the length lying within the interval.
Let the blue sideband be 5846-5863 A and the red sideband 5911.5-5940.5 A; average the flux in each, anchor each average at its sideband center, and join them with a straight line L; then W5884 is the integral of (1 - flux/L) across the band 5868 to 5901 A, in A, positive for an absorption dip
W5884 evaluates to 3.6 A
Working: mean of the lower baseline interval 0.96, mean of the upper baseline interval 0.95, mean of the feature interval 0.853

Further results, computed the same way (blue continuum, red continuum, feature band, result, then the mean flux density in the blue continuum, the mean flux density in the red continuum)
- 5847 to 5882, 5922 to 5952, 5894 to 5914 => 2.52 A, 0.959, 0.953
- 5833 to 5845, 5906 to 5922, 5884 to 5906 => 4.01 A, 1.02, 0.932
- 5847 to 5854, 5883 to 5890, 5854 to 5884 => -2.35 A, 0.956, 0.823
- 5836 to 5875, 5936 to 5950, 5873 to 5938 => 5.10 A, 0.976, 0.953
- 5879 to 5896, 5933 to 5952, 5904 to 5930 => -1.31 A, 0.805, 0.955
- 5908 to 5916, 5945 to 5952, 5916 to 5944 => -0.32 A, 0.925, 0.958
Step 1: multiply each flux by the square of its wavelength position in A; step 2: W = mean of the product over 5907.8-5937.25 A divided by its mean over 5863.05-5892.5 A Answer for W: 1.06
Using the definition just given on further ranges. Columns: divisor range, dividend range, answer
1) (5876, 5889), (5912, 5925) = 1.08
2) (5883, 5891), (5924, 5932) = 1.19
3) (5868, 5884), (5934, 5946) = 1.03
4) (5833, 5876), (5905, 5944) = 0.98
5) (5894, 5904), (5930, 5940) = 1.25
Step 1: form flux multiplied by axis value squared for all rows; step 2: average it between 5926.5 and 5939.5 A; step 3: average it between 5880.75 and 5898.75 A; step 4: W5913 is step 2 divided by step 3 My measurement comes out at 1.24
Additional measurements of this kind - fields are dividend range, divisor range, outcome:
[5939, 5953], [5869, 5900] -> 1.14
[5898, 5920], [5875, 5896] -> 1.07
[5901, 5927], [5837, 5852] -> 0.95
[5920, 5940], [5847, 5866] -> 1.02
